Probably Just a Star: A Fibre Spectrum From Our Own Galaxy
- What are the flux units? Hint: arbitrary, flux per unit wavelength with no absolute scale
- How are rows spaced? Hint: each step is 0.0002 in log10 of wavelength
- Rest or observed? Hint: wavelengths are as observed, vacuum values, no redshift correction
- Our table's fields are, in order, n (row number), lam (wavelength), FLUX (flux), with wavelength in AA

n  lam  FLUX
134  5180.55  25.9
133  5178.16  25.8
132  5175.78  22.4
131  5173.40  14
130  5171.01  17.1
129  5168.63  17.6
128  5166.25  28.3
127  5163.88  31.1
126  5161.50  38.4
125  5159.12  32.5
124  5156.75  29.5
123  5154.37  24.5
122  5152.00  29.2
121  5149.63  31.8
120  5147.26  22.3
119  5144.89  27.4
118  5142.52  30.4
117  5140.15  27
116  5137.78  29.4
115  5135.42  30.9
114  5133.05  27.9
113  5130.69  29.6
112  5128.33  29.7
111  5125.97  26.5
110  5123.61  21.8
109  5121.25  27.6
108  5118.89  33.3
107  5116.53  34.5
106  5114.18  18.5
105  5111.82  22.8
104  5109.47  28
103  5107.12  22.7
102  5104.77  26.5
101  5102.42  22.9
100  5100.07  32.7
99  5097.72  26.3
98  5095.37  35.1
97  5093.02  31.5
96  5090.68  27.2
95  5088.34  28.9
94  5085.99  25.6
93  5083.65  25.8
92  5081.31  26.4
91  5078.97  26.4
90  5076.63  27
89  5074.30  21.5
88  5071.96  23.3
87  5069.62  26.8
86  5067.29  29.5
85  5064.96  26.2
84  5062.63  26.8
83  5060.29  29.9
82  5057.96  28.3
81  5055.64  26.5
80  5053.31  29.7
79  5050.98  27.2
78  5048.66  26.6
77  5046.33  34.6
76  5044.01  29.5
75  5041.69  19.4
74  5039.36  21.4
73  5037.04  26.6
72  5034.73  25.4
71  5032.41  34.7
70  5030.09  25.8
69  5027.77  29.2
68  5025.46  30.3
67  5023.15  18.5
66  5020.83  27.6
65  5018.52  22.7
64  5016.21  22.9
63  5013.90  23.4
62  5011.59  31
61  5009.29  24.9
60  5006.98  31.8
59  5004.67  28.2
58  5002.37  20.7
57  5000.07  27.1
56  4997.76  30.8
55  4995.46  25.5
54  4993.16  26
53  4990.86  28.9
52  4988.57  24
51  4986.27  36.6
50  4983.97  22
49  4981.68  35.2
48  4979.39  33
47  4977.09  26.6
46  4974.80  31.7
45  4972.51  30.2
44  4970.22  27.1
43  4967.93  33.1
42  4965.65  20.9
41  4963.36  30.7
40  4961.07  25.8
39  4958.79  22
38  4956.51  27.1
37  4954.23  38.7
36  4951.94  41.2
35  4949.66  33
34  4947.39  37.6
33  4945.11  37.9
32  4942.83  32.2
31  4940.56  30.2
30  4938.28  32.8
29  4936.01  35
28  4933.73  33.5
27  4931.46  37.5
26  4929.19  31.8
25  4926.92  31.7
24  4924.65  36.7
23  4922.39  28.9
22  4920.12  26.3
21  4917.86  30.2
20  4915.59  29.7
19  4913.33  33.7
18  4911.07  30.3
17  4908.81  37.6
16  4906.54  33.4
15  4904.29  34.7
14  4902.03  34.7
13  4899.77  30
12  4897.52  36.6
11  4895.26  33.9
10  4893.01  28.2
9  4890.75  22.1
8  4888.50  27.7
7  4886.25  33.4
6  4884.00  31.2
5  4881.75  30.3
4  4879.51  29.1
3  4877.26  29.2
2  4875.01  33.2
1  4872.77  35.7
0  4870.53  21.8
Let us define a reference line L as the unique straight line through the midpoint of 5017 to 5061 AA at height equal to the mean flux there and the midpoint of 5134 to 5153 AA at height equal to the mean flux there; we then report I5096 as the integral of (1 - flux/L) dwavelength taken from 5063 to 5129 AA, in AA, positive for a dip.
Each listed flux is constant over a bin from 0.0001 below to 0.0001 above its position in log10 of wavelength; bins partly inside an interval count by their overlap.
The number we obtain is 2.1 AA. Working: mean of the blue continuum 27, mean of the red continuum 28.5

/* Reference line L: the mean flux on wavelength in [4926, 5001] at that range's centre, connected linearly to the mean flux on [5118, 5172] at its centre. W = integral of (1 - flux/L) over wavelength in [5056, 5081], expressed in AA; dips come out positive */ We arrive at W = 2.3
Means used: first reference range 30.8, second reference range 28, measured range 26.6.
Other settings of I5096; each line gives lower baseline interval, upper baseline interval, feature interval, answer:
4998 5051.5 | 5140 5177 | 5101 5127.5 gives 0.5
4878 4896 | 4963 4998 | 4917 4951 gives -4.7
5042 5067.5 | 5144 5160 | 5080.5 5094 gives 0.3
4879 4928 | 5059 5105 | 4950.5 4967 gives 0.3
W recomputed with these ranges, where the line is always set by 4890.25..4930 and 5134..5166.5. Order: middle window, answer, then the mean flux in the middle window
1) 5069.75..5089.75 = 3.0 AA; 25.7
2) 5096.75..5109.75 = 1.5 AA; 26.4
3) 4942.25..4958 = -1.9 AA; 35.2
